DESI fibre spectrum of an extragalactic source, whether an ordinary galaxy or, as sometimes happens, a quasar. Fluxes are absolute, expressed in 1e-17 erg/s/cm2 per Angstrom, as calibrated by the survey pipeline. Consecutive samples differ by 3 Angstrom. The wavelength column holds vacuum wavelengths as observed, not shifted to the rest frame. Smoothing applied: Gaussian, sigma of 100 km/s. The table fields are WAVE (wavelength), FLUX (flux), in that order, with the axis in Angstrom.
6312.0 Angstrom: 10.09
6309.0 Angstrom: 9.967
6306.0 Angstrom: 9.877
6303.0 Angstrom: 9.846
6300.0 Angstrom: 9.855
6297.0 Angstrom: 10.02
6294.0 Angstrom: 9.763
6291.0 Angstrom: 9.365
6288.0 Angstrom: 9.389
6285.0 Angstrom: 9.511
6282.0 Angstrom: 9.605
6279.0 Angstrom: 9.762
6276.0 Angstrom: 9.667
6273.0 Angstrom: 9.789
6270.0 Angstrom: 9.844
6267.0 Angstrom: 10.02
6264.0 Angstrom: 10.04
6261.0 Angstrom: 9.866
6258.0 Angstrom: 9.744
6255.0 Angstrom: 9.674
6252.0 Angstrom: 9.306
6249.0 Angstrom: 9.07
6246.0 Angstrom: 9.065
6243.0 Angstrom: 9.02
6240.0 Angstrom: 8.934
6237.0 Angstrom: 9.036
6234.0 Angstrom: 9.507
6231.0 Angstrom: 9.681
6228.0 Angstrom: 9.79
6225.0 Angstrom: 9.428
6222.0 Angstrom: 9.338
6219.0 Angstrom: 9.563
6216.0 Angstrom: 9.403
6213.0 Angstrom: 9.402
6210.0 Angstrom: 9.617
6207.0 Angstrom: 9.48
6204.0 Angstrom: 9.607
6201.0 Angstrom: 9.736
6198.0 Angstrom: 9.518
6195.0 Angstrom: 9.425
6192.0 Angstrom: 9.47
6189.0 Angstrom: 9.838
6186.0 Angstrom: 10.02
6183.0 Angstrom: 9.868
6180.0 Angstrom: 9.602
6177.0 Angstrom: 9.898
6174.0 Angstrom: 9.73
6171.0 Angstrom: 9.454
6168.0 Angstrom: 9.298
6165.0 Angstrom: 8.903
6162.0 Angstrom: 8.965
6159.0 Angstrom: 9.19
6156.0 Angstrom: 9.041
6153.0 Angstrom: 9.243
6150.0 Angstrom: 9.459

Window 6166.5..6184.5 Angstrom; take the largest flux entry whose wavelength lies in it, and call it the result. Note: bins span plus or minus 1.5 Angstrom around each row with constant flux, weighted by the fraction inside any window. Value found 9.898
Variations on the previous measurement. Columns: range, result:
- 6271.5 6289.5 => 9.789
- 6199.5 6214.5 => 9.736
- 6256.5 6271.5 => 10.04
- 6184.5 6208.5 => 10.02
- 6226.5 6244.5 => 9.79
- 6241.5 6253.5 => 9.306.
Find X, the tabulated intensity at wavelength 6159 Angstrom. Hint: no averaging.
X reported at 9.19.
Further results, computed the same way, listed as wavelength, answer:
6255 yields 9.674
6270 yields 9.844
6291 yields 9.365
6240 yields 8.934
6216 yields 9.403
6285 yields 9.511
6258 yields 9.744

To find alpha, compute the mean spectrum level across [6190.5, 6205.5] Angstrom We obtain 9.55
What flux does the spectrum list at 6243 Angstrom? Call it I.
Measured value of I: 9.02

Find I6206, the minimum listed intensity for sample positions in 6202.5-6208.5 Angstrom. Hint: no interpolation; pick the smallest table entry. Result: 9.48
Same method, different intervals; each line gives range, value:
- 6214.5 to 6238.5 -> 9.036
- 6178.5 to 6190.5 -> 9.602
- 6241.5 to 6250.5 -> 9.02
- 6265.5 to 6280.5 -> 9.667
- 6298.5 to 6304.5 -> 9.846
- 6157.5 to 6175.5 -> 8.903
